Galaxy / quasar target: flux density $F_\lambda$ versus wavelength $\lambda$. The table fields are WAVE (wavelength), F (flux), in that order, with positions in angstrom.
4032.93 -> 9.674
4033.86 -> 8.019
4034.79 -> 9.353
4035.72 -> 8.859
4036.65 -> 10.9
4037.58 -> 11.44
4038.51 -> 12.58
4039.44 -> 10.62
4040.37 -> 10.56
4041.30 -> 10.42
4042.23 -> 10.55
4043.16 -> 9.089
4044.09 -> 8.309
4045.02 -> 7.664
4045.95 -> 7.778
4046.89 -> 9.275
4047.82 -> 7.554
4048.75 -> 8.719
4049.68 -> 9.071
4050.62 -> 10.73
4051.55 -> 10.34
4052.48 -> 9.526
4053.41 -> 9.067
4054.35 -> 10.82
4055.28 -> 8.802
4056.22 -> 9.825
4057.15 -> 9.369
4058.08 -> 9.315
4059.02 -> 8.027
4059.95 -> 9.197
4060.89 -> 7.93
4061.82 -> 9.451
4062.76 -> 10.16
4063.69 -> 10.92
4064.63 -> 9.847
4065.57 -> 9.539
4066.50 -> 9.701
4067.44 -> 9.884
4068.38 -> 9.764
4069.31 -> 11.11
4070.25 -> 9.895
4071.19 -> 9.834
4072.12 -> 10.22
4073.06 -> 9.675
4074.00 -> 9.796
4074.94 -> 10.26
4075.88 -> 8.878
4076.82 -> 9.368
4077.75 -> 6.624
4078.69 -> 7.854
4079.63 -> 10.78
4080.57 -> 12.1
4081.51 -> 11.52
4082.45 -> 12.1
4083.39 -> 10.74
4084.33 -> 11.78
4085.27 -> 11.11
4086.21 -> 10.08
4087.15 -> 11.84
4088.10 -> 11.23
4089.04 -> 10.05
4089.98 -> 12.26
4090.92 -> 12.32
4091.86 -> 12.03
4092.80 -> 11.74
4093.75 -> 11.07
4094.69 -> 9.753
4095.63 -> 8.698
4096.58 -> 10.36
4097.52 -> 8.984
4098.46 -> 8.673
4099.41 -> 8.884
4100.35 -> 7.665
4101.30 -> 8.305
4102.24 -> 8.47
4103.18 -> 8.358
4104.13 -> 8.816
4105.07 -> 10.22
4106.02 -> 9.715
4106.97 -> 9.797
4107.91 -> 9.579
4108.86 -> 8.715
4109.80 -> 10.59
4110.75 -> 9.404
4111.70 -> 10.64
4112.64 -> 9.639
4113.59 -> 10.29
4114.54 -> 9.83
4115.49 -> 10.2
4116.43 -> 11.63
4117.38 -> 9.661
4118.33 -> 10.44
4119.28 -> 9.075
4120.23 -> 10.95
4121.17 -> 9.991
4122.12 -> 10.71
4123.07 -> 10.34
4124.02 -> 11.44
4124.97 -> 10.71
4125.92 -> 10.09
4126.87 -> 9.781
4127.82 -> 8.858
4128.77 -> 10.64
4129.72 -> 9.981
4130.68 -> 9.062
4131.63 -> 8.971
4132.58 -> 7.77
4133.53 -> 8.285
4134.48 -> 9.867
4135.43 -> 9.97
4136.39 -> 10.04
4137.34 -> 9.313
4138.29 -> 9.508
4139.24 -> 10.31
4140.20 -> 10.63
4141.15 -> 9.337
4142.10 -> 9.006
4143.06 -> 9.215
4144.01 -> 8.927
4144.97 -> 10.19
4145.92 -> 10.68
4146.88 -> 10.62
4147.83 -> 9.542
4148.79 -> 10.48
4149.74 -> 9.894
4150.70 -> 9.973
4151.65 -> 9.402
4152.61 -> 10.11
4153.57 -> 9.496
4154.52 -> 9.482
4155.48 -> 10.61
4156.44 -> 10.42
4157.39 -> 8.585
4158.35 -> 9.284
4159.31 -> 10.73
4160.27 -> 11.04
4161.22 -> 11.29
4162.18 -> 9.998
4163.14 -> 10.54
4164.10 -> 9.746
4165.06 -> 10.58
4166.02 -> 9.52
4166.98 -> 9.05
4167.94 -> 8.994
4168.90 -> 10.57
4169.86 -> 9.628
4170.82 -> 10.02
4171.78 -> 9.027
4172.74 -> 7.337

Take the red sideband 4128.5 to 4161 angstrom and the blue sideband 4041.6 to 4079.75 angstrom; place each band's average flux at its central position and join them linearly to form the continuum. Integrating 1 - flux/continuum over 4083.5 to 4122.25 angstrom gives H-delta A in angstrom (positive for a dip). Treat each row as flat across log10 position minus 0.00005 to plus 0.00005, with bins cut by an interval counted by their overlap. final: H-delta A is -2.1 angstrom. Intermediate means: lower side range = 9.37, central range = 10.1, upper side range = 9.75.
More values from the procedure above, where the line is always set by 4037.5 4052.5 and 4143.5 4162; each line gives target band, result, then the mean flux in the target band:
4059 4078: 0.2 angstrom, 9.6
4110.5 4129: -0.6 angstrom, 10.2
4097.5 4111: 1.1 angstrom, 9.08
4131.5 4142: 0.6 angstrom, 9.46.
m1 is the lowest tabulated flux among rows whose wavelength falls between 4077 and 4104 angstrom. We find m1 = 6.624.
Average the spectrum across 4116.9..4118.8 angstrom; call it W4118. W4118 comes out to 10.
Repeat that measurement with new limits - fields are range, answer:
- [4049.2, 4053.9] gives 9.74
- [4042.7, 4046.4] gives 8.22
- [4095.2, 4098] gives 9.35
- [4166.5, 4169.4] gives 9.54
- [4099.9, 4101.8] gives 7.99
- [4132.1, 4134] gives 8.04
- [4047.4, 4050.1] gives 8.47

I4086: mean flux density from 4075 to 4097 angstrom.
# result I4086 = 10.6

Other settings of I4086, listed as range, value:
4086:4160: 9.9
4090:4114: 9.76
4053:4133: 9.93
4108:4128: 10.2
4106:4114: 9.82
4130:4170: 9.78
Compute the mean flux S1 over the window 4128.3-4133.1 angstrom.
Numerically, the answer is 9.27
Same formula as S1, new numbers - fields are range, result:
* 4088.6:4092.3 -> 11.7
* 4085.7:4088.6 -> 11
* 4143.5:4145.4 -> 9.53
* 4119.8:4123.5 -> 10.5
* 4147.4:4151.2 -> 9.98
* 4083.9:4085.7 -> 11.4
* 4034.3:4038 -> 10.1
